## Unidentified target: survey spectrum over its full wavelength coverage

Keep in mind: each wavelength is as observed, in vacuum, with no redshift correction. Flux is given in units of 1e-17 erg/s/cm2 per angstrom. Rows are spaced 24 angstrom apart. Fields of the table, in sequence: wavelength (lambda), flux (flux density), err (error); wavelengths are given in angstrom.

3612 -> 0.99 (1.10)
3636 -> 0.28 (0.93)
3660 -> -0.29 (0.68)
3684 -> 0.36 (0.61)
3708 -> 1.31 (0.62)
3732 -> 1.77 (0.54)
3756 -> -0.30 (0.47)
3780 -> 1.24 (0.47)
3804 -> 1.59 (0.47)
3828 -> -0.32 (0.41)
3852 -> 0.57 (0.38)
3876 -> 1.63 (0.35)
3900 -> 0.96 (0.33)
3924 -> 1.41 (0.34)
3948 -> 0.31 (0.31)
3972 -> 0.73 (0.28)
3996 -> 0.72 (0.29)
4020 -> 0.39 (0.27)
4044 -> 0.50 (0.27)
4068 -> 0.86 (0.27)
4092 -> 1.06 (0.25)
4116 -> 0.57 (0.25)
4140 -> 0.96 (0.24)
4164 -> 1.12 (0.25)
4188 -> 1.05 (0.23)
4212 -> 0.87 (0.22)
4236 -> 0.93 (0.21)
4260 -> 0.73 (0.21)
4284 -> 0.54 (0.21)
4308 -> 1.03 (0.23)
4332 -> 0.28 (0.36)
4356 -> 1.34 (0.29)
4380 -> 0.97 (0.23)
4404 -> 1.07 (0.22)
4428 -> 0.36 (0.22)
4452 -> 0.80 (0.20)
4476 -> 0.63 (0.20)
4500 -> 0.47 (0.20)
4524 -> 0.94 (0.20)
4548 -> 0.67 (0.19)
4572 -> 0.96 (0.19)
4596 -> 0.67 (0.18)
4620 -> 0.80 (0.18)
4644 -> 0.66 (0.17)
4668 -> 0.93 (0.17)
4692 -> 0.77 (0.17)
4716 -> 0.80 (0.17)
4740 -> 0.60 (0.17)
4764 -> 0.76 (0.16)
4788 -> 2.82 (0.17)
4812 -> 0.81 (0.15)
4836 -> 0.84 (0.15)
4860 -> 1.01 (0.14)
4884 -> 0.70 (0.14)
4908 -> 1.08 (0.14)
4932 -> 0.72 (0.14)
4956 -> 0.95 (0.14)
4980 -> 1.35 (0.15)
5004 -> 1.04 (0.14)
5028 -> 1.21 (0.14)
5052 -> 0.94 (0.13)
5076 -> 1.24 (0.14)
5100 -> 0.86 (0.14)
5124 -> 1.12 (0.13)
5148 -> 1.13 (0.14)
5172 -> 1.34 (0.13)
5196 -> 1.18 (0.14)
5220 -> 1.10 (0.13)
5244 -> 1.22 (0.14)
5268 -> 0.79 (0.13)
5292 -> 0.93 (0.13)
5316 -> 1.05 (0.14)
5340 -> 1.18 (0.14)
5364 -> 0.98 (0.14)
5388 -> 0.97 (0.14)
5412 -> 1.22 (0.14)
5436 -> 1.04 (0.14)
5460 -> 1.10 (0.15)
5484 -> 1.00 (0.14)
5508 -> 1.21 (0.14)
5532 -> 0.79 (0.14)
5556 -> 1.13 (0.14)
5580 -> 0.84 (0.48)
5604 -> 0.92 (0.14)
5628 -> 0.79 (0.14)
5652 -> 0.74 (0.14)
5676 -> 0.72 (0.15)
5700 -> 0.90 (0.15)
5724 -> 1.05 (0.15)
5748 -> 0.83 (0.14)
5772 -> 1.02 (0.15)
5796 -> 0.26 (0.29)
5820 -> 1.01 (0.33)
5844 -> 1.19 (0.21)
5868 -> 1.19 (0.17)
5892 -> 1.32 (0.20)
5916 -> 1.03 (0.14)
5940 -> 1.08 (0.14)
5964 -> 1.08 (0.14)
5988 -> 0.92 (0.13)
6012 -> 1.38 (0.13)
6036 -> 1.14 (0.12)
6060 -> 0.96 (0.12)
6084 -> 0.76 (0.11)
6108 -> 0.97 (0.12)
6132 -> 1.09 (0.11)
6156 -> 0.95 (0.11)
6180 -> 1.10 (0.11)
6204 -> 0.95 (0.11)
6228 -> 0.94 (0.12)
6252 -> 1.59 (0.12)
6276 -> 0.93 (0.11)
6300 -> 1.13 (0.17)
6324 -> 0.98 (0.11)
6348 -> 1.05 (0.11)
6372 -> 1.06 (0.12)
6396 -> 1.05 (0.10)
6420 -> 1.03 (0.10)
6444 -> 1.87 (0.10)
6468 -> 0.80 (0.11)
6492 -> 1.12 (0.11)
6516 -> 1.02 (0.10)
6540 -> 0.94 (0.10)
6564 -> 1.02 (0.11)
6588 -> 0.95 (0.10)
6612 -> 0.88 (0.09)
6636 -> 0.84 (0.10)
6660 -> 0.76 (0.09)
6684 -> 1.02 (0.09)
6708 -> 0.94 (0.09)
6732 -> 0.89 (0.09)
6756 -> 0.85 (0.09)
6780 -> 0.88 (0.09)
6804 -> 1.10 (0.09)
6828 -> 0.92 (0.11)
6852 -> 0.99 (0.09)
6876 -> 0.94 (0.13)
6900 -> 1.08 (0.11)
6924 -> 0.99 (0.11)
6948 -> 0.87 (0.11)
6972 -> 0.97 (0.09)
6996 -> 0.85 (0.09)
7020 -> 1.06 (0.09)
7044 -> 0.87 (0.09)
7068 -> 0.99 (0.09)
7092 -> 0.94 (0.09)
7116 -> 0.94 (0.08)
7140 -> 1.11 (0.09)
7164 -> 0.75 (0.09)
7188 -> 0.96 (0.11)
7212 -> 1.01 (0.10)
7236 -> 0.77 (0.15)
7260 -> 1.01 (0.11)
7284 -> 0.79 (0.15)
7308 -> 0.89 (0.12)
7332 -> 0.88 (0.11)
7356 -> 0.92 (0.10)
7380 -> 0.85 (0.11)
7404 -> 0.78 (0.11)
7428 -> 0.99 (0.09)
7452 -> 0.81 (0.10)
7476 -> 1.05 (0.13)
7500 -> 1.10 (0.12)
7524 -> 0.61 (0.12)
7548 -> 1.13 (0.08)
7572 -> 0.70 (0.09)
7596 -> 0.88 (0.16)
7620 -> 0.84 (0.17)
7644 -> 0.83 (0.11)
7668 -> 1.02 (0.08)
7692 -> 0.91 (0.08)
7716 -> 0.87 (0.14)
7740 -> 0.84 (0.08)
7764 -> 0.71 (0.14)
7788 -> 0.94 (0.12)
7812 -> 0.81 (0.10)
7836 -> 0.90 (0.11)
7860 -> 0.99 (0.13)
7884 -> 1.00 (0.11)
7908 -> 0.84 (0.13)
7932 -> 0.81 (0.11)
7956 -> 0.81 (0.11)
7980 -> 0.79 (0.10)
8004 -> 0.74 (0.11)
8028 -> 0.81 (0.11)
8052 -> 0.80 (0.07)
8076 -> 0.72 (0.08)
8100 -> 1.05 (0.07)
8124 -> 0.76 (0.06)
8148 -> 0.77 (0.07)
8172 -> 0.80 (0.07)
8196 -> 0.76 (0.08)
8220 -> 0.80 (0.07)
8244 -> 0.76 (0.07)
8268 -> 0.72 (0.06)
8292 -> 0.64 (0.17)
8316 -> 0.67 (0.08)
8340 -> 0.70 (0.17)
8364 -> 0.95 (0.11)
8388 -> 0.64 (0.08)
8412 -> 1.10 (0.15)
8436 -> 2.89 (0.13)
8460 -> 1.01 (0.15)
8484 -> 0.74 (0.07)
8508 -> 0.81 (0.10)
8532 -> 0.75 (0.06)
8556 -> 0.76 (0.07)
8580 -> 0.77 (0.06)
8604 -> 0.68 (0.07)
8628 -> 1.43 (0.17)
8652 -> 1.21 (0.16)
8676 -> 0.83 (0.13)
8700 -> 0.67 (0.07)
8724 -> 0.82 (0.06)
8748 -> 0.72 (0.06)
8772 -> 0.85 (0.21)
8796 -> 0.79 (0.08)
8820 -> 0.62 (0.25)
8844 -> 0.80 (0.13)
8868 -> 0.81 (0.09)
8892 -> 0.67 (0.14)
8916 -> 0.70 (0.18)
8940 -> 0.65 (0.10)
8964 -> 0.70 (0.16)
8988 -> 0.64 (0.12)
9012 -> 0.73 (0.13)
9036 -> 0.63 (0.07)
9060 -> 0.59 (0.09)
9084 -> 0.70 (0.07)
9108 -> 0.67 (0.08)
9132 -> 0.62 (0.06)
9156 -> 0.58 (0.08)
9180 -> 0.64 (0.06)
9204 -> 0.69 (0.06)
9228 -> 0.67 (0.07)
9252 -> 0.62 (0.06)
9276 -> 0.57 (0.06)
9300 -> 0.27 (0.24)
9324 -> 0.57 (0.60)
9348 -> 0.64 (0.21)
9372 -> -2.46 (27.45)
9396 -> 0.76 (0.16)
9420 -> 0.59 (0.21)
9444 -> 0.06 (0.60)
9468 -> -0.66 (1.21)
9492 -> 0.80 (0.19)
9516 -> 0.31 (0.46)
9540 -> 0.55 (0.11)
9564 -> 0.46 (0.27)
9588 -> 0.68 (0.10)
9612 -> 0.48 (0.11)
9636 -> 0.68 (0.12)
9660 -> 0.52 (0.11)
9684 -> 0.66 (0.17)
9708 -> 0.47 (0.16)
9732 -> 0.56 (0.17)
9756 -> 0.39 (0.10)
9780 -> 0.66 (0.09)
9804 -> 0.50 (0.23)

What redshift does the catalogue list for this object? 0.29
